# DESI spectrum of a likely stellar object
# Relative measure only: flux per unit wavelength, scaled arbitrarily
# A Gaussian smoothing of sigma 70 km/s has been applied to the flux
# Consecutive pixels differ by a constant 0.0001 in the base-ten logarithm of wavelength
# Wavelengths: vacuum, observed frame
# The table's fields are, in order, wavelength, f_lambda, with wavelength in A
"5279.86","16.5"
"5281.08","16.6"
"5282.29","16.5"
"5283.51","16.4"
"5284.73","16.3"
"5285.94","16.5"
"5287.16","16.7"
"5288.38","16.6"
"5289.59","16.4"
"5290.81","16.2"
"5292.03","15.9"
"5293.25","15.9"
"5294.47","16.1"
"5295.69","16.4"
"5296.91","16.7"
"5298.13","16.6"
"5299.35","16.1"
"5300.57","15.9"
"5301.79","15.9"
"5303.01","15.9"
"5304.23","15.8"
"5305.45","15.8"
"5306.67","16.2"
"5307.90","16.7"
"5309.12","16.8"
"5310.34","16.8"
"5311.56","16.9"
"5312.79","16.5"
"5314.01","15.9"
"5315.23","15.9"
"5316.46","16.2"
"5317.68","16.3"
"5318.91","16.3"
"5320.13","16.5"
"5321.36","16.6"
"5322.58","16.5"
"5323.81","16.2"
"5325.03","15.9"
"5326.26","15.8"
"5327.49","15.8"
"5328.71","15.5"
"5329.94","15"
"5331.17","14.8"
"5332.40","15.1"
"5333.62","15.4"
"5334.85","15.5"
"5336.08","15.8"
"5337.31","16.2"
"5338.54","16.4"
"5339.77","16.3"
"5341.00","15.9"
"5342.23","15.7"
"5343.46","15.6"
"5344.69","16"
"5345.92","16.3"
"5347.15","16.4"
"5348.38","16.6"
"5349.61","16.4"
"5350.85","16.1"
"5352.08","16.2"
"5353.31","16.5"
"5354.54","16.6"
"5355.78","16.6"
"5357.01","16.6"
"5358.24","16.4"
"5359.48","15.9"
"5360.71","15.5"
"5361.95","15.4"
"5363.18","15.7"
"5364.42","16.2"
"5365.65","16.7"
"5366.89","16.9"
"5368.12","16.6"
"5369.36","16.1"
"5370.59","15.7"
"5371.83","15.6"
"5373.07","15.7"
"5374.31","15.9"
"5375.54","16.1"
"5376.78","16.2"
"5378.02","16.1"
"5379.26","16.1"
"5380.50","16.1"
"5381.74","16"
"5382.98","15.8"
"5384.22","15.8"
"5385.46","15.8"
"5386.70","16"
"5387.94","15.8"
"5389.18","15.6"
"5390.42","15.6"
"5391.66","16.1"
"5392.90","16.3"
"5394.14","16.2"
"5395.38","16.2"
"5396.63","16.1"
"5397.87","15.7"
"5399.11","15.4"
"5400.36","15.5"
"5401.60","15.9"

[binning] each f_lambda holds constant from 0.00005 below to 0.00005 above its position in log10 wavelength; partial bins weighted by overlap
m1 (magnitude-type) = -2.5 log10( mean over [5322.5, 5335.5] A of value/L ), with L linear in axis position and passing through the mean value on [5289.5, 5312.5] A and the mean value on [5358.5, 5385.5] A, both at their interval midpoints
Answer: 0.041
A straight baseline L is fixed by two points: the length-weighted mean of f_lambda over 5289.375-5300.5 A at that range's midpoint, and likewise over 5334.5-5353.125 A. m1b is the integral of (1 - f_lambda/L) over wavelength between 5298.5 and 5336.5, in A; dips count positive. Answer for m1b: 0.4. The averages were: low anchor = 16.2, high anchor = 16.1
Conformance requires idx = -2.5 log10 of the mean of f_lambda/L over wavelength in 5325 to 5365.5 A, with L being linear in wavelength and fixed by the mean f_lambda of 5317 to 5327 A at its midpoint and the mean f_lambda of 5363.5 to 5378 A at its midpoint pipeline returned 0.02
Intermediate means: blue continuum 16.3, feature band 16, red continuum 16.1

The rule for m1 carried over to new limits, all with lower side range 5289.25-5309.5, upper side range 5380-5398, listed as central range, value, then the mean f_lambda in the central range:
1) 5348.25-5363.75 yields -0.01 mag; 16.2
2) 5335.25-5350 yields 0.00 mag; 16.1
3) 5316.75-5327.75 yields -0.01 mag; 16.2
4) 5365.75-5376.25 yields -0.01 mag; 16.1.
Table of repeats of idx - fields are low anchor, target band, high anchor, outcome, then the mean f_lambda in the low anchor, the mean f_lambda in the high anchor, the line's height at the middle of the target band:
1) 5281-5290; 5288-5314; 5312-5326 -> 0.007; 16.5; 16.2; 16.4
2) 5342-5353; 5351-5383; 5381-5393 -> -0.007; 16.2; 15.9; 16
